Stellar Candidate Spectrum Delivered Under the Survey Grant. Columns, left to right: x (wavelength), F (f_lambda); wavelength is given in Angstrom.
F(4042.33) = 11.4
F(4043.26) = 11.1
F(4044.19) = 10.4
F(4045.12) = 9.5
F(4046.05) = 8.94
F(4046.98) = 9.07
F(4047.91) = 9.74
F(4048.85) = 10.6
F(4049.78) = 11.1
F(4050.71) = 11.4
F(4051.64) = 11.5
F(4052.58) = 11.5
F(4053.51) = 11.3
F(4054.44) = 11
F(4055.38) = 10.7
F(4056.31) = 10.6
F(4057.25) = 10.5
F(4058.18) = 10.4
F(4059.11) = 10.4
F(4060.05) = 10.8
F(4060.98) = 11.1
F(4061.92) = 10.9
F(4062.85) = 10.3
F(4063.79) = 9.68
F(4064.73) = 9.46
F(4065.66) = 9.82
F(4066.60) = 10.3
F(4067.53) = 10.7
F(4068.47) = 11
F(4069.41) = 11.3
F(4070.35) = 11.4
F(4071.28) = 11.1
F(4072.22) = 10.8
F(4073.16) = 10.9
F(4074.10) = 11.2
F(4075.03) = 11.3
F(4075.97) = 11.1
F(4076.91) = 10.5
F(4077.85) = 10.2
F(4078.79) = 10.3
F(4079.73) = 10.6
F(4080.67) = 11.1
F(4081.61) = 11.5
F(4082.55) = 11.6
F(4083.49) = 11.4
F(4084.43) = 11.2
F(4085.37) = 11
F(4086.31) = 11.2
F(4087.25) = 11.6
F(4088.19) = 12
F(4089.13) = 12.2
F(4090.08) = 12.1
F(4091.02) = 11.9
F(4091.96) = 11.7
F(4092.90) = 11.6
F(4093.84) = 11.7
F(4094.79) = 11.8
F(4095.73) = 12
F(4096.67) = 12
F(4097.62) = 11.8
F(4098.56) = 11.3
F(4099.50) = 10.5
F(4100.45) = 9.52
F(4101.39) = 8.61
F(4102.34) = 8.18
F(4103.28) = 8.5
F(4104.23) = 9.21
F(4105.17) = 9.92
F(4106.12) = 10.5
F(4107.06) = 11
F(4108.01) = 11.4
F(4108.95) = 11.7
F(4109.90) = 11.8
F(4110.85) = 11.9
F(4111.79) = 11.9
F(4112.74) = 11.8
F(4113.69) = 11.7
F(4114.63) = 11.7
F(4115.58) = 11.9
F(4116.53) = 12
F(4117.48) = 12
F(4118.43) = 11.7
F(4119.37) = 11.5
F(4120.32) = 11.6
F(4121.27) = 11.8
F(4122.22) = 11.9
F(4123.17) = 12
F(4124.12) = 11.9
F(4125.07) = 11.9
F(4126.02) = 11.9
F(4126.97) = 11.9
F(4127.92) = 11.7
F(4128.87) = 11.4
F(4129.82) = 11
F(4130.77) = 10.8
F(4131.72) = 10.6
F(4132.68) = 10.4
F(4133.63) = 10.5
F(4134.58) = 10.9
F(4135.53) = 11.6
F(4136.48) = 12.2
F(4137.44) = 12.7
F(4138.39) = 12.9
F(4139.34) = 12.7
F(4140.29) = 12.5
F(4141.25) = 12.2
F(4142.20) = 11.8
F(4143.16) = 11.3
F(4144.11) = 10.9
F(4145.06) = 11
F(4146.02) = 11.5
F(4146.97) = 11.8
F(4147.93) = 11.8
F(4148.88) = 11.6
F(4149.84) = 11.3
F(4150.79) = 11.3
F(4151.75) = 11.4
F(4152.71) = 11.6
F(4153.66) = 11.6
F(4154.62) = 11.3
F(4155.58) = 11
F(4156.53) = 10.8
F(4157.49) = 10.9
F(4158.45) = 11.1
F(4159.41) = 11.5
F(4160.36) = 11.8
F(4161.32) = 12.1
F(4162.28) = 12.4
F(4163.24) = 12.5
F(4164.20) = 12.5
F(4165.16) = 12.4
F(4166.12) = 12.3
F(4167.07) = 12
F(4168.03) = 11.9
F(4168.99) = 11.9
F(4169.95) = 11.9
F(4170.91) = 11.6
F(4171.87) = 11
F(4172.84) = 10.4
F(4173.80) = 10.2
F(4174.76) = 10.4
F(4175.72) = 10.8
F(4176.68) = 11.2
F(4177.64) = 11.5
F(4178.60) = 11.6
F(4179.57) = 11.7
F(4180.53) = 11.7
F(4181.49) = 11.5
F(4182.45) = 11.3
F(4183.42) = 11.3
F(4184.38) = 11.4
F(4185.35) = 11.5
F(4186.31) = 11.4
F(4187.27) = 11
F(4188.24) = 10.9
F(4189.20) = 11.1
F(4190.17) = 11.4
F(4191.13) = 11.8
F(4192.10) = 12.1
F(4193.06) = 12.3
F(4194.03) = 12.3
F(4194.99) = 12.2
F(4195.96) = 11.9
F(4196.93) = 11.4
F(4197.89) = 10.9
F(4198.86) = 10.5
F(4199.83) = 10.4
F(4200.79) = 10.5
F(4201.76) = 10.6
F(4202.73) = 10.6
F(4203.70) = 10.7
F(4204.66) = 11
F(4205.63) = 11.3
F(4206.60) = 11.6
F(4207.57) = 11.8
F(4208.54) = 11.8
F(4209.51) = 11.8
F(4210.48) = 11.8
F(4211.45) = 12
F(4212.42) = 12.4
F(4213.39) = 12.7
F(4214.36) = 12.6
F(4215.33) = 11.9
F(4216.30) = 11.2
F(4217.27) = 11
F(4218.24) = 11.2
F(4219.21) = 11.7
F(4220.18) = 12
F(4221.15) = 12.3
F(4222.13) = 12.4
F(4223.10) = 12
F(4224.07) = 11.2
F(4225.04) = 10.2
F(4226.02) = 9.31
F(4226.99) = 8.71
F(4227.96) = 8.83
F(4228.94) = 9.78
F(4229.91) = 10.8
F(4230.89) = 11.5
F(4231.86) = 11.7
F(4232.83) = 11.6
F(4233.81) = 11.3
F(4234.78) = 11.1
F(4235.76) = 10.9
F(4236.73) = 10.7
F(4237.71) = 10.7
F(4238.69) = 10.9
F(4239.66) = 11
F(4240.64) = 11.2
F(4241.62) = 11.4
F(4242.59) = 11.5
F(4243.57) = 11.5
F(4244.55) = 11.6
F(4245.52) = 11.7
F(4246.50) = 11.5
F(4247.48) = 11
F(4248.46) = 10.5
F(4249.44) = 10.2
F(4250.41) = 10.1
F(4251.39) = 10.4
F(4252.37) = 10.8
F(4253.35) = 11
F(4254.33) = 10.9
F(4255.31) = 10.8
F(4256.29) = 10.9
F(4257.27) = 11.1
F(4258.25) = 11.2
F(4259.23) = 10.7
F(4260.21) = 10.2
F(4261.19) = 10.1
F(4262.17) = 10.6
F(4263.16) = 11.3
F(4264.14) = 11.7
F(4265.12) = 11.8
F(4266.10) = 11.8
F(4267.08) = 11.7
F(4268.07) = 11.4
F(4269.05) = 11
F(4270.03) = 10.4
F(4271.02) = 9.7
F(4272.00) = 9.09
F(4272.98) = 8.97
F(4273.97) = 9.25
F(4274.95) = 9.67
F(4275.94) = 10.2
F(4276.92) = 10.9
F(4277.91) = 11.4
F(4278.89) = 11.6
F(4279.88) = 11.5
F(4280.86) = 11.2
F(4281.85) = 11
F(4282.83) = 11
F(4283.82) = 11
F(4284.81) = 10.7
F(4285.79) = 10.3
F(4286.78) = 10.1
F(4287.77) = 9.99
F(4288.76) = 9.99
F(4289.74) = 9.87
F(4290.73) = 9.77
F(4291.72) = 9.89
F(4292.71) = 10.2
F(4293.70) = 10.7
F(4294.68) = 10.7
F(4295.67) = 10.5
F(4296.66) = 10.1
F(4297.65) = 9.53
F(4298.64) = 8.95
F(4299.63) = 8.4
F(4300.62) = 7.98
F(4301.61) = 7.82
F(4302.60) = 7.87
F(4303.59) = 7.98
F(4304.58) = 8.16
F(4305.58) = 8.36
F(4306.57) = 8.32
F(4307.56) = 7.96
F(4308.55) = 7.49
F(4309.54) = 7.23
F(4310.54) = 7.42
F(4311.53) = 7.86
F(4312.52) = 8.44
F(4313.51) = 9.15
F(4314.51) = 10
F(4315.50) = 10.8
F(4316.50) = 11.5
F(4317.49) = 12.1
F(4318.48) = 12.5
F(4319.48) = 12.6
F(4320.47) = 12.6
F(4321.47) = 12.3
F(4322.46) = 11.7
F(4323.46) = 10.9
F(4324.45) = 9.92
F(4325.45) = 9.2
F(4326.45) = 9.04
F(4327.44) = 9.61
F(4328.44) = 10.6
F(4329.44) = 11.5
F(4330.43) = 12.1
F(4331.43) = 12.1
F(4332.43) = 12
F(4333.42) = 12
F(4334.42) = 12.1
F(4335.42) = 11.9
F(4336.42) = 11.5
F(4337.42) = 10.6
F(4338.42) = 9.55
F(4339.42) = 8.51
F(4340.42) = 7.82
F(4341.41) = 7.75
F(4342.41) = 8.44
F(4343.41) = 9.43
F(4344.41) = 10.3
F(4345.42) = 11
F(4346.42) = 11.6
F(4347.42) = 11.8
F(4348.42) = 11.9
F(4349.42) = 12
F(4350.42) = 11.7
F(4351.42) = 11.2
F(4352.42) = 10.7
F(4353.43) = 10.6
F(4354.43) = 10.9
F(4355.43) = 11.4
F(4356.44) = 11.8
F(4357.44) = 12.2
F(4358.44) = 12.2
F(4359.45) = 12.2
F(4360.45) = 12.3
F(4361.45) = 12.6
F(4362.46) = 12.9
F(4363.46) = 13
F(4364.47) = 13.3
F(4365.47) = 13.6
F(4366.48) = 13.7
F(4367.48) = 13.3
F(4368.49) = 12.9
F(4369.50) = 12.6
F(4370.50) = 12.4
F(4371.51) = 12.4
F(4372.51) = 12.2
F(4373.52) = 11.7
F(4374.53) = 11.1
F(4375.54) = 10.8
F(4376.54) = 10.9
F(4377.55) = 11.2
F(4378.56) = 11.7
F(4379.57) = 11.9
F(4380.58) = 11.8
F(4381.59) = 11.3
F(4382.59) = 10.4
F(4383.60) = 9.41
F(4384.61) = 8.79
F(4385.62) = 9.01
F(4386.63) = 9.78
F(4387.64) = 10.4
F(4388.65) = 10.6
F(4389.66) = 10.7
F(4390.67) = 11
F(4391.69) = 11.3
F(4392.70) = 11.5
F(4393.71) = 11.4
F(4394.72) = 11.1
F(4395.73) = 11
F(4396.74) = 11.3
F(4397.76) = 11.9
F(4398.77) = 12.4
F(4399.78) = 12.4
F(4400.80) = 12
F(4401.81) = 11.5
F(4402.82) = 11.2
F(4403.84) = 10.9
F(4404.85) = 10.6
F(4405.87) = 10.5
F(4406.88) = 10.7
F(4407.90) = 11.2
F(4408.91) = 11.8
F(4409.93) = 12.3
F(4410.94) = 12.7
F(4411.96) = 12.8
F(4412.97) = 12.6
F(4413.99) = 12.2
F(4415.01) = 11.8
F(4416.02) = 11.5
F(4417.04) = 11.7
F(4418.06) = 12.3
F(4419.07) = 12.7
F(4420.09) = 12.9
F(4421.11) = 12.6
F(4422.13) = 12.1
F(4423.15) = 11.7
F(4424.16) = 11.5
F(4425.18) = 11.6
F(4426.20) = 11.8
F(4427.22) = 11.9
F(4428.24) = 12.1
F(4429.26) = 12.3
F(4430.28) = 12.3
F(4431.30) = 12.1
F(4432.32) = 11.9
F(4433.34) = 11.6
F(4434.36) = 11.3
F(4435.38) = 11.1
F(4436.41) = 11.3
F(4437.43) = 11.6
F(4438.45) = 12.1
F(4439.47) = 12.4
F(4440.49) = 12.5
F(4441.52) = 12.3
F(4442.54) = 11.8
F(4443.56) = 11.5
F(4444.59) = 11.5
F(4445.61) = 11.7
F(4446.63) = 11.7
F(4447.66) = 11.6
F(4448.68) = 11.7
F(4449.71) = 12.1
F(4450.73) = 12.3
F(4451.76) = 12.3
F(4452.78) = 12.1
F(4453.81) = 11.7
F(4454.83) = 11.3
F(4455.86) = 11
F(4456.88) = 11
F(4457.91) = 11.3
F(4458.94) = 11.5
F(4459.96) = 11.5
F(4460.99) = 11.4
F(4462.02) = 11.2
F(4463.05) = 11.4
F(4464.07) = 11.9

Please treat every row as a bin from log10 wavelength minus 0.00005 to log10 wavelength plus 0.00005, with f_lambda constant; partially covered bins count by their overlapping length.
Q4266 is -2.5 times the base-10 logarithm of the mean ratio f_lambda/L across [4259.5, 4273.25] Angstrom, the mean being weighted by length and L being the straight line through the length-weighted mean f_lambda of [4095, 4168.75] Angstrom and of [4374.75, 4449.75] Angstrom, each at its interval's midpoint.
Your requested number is 0.07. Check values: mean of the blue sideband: 11.4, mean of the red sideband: 11.5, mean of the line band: 10.7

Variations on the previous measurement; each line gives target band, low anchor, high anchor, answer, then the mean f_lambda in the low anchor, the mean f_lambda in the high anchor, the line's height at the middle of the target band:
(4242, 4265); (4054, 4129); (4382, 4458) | 0.04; 11.1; 11.6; 11.3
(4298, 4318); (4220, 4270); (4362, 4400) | 0.28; 11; 11.5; 11.2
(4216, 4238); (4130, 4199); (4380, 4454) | 0.06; 11.5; 11.6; 11.5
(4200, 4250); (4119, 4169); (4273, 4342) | -0.03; 11.7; 10.1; 10.9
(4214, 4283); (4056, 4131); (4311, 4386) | 0.02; 11.1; 11.2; 11.2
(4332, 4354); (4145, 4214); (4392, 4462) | 0.10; 11.5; 11.8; 11.7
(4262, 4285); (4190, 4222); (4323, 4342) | 0.02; 11.6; 10.5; 11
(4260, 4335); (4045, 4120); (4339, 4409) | 0.10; 10.9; 11.3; 11.2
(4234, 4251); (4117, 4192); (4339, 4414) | 0.04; 11.5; 11.4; 11.5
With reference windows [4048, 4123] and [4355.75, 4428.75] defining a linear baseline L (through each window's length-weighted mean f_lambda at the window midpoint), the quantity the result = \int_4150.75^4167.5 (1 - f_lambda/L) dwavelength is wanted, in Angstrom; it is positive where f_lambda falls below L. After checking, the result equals -0.7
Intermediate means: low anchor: 11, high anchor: 11.7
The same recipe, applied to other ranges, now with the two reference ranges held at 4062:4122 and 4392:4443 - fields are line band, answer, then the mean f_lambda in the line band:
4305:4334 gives 3.3 Angstrom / 10.3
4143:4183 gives -0.9 Angstrom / 11.5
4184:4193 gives -0.1 Angstrom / 11.4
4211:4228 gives 0.0 Angstrom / 11.4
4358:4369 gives -1.1 Angstrom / 12.9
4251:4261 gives 0.6 Angstrom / 10.8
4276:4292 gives 1.2 Angstrom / 10.6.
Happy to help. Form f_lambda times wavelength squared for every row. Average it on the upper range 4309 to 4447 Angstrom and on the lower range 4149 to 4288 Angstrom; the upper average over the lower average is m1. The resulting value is 1.10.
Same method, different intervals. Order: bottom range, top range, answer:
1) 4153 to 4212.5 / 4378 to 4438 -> 1.11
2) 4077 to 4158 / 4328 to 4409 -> 1.12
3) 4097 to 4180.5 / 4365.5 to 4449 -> 1.16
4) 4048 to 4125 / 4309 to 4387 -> 1.13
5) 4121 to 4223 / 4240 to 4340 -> 0.95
